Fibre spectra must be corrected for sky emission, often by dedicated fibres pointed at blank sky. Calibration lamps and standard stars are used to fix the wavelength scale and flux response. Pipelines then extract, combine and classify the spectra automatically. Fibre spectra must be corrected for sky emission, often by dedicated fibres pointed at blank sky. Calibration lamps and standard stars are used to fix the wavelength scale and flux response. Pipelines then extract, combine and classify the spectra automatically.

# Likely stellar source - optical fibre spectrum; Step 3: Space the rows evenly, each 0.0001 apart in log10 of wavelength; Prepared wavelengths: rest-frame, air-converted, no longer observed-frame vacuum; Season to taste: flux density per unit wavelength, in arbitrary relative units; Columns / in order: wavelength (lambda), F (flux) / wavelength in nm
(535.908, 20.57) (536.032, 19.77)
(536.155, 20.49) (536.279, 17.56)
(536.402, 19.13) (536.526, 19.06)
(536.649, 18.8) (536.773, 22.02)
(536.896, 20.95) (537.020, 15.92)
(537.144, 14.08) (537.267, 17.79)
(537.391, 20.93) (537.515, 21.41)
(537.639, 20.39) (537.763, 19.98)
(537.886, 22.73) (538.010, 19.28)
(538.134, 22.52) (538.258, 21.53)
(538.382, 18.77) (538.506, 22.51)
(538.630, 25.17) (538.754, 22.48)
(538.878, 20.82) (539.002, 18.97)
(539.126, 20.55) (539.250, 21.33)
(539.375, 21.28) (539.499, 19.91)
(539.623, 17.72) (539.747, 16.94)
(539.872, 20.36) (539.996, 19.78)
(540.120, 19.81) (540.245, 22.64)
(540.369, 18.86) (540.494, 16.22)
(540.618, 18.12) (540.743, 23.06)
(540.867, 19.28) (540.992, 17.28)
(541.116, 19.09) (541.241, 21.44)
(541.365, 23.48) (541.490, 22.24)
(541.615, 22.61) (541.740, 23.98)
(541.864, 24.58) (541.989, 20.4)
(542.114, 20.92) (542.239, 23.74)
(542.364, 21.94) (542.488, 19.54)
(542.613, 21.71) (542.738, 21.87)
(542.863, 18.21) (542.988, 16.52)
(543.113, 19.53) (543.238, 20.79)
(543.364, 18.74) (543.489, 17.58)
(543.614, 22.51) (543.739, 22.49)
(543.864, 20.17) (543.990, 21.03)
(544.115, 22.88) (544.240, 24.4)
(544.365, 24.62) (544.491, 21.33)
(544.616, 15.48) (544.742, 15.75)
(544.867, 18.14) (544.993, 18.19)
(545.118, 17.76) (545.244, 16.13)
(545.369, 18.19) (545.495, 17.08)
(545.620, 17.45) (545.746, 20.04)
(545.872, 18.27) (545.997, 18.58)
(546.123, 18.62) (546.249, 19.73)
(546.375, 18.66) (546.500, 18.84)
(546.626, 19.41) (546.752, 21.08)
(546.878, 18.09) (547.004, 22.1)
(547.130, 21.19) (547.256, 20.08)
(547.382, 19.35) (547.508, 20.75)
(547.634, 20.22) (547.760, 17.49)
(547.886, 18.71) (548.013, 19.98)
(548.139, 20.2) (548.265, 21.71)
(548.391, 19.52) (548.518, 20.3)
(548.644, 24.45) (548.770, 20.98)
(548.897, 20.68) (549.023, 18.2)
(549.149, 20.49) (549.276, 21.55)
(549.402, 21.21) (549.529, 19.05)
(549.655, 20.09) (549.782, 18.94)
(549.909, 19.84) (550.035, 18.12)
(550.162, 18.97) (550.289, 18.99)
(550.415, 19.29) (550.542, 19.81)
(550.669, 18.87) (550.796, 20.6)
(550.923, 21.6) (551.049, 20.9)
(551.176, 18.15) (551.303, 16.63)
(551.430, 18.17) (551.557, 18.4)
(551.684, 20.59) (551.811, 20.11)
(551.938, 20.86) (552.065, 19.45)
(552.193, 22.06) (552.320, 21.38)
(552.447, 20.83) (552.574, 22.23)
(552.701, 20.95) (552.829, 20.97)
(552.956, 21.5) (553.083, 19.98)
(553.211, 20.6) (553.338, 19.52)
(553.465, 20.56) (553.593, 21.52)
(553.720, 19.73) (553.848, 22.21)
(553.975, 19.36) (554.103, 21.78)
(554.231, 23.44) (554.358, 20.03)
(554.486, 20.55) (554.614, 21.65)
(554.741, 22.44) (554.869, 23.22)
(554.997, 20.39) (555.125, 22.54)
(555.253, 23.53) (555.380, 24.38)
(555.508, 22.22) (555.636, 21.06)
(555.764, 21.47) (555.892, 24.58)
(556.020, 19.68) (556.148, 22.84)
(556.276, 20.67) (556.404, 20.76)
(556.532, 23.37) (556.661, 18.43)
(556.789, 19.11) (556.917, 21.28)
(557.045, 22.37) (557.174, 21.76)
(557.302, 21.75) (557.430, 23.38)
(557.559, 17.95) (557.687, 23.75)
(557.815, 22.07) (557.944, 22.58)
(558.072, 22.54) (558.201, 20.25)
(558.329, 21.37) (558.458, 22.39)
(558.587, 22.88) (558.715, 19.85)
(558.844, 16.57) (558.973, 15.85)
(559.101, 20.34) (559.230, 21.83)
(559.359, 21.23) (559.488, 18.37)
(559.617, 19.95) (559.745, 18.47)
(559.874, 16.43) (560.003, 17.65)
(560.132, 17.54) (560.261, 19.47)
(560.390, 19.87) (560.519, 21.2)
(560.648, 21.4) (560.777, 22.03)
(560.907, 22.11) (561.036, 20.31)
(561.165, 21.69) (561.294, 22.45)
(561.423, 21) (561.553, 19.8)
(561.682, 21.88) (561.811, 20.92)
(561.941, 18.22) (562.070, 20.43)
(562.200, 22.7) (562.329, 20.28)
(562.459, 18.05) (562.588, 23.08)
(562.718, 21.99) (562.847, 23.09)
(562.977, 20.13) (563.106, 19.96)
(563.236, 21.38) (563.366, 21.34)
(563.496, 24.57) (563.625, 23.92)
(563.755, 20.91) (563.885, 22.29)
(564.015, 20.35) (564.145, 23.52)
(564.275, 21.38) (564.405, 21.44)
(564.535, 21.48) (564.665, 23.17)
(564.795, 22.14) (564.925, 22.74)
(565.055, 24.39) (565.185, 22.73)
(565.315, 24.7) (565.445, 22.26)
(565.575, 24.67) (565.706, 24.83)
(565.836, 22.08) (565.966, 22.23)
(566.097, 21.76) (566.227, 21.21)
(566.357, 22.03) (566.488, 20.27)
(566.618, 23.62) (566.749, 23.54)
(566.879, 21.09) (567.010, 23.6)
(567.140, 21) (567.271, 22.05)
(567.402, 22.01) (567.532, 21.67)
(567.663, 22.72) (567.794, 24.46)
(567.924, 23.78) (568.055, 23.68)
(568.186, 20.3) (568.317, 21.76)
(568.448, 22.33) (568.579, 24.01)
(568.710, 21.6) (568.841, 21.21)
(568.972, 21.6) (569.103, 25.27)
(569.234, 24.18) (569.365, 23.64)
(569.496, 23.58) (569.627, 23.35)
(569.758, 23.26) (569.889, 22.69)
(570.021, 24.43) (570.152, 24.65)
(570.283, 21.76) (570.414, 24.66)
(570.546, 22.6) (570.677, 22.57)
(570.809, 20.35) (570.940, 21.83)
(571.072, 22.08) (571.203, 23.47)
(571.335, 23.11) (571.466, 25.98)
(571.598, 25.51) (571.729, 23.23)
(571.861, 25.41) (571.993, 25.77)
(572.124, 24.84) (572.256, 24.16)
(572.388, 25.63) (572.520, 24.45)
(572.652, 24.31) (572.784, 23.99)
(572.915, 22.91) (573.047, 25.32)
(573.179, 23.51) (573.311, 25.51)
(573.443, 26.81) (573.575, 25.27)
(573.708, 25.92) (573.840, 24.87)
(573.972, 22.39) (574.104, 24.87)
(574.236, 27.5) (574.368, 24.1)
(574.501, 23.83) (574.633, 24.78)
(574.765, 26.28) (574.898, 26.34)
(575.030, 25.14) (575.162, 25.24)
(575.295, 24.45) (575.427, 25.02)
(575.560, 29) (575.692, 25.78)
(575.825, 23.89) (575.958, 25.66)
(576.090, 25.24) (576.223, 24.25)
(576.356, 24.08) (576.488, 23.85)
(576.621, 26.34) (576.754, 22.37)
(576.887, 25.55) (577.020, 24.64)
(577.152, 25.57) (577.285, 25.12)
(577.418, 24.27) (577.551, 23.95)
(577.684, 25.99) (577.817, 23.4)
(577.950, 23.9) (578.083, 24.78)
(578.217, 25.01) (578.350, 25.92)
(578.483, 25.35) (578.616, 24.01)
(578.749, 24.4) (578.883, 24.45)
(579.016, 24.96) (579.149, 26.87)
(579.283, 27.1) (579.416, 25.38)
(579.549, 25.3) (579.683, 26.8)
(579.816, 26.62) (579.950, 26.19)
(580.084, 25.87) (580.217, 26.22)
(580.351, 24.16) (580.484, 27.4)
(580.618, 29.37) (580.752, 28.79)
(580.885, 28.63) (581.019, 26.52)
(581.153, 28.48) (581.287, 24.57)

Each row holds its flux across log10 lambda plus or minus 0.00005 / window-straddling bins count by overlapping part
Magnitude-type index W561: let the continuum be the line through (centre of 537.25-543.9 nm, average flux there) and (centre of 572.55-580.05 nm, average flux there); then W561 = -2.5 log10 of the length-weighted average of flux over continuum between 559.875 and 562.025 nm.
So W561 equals 0.14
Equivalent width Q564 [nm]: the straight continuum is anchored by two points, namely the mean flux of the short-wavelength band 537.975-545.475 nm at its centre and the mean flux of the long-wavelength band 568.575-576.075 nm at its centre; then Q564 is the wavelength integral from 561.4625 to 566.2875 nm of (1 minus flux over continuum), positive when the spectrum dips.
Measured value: 0.26 nm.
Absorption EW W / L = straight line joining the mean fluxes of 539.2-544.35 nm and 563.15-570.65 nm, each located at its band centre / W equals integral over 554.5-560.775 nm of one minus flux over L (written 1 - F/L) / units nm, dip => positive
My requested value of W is 0.28 nm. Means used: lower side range 20.6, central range 20.9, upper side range 22.7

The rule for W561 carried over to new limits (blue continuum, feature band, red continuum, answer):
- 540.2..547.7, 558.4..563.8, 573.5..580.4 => 0.11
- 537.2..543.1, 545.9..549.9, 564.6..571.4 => 0.07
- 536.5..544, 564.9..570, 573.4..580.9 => 0.06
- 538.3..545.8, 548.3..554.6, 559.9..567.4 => 0.03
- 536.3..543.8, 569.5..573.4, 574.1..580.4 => 0.03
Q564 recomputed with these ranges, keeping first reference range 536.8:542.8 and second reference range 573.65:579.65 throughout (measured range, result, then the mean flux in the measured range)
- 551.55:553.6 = 0.13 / 20.7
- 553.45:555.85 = 0.07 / 21.7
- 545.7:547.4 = 0.14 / 19.6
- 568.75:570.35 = 0.06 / 23.3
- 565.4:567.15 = 0.10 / 22.5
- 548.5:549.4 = 0.03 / 21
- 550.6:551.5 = 0.11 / 19.3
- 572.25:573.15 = 0.01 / 24.4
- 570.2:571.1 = 0.07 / 22.3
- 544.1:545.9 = 0.19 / 19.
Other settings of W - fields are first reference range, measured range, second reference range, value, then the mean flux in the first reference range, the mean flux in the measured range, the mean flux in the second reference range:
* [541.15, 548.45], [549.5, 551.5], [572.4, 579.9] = 0.17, 20.1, 19.3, 25.1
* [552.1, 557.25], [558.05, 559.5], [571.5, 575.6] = 0.12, 21.4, 20.3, 25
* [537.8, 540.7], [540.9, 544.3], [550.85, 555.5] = -0.10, 20.4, 21.1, 20.9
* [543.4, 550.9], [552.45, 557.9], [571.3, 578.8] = -0.06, 19.7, 21.5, 24.9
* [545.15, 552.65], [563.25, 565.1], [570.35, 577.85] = 0.03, 19.7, 22.3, 24.6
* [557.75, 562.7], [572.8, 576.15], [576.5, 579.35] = -0.16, 20.4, 25.2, 24.9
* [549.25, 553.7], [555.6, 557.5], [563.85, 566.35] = -0.05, 20.1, 21.5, 22.6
